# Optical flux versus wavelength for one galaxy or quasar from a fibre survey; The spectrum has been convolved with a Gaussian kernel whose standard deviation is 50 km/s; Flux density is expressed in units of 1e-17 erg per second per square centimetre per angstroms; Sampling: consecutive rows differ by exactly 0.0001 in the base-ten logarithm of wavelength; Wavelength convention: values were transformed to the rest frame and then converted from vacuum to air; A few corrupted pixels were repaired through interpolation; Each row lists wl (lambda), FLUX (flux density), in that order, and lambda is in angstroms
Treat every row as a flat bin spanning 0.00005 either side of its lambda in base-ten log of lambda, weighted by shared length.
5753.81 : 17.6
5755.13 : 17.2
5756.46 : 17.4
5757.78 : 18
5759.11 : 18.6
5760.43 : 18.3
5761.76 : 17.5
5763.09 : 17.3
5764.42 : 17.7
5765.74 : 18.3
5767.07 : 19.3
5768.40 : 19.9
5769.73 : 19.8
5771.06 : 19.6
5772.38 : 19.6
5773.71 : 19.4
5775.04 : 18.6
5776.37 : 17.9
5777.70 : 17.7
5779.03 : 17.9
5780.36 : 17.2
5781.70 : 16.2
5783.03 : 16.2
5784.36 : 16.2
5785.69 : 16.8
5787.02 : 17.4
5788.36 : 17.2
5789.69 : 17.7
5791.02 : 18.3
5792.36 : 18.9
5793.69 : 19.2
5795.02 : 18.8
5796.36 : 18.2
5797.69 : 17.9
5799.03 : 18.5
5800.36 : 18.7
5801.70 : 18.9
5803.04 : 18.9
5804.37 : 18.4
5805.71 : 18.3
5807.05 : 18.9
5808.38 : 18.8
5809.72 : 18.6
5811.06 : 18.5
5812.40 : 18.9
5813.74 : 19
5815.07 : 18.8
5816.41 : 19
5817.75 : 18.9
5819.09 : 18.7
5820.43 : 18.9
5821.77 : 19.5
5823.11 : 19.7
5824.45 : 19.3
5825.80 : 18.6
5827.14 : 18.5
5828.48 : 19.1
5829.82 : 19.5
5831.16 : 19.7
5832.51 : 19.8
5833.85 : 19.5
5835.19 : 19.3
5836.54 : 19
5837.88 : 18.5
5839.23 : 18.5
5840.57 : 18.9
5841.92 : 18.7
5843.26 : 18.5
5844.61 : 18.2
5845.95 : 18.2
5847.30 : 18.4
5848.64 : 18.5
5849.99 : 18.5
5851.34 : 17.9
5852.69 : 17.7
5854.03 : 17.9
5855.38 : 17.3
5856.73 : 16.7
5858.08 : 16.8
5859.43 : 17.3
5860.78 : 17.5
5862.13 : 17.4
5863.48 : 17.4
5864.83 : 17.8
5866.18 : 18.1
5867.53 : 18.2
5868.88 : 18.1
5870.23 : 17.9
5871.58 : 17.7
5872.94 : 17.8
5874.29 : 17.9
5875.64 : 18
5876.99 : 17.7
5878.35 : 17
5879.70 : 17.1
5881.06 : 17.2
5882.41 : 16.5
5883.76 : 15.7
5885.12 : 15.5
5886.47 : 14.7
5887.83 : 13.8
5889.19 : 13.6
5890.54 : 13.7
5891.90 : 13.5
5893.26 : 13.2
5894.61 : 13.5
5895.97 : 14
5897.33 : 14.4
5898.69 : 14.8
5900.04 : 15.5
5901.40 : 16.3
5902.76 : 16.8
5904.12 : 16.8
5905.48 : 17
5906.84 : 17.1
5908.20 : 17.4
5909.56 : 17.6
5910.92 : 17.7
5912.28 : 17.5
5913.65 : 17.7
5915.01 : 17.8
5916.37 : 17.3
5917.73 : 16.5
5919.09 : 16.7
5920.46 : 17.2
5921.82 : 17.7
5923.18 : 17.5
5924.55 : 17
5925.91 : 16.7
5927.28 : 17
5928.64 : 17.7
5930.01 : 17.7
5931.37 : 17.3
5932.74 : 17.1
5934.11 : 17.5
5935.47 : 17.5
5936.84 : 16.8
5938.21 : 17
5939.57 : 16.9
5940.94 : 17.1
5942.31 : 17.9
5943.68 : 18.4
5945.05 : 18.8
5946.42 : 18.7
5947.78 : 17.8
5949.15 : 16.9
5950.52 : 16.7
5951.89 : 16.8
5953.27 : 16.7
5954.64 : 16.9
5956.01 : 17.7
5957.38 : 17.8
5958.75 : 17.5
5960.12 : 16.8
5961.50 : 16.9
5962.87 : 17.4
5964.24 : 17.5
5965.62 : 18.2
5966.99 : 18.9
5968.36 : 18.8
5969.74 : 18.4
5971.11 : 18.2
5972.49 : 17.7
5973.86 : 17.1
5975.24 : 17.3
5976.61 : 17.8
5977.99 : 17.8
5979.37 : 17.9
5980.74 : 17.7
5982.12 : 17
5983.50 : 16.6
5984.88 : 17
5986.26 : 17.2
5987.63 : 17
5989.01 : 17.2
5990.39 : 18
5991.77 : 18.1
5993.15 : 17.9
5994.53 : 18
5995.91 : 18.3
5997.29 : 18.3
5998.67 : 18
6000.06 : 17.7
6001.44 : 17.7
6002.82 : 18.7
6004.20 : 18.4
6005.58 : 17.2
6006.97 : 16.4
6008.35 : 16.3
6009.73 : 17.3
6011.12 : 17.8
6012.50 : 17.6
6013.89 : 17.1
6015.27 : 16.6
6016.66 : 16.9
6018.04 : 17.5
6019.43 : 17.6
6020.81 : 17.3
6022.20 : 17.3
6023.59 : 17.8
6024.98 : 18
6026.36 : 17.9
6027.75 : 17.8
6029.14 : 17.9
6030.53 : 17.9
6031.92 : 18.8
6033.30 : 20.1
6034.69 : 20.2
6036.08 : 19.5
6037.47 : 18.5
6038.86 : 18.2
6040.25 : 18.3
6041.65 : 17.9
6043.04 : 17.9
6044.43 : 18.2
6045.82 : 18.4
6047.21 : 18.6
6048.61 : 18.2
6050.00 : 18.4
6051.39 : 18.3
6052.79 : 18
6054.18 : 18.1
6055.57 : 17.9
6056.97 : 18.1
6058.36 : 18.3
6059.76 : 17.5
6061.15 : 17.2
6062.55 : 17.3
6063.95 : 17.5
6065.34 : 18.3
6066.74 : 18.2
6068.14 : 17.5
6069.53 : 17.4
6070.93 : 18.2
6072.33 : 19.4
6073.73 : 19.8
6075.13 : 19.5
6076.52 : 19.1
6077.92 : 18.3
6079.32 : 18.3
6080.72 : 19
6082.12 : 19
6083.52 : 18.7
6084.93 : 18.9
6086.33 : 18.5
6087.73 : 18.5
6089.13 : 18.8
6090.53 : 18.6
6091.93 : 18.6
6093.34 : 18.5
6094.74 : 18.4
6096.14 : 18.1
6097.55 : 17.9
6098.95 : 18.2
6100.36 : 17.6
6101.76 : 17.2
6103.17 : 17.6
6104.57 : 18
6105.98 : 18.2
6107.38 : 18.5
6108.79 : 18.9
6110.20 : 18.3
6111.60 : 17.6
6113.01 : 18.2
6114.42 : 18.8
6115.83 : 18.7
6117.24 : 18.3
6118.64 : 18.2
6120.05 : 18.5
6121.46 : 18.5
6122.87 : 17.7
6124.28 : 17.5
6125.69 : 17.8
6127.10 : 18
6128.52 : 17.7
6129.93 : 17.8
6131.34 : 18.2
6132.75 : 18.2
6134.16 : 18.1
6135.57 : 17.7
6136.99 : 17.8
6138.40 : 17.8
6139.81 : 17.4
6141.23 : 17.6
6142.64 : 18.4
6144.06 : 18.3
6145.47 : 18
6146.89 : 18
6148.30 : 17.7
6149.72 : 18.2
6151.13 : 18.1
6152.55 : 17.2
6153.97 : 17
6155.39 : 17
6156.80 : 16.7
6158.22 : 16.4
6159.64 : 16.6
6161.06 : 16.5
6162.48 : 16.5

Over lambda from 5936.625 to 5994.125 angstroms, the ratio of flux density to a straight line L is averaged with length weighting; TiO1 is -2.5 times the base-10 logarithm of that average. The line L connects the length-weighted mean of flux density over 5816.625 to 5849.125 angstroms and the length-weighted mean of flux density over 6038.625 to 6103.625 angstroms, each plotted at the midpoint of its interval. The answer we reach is 0.06 mag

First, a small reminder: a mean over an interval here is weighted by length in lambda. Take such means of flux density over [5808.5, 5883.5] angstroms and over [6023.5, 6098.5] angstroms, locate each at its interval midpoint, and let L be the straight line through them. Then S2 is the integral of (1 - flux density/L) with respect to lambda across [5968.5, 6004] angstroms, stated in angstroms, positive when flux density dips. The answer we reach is 1.2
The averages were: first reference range 18.3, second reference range 18.4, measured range 17.7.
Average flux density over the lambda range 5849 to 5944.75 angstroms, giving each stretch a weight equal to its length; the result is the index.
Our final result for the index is 16.8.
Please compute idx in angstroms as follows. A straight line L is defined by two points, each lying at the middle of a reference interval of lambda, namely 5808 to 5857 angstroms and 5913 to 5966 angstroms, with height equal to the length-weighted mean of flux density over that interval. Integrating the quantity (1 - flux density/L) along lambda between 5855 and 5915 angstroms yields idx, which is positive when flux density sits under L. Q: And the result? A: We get 5.2 angstroms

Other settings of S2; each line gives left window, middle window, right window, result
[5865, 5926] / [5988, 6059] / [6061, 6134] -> -1.4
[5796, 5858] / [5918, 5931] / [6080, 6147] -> 0.9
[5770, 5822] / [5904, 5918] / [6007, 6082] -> 0.7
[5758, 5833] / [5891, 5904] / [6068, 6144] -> 2.6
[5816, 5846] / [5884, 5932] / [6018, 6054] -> 6.5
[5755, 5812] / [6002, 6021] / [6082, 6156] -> 0.8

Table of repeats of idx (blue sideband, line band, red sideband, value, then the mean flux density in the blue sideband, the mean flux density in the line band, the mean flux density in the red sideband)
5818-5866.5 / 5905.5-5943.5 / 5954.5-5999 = 1.42 angstroms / 18.4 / 17.3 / 17.7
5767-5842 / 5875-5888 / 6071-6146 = 1.48 angstroms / 18.6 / 16.4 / 18.3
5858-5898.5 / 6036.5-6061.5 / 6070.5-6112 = -0.13 angstroms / 16.3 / 18.1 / 18.5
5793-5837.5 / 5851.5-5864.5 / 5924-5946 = 0.72 angstroms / 18.9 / 17.4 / 17.4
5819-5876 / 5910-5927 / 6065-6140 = 0.98 angstroms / 18.4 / 17.3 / 18.3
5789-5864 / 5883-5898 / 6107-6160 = 3.46 angstroms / 18.5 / 14.2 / 17.9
